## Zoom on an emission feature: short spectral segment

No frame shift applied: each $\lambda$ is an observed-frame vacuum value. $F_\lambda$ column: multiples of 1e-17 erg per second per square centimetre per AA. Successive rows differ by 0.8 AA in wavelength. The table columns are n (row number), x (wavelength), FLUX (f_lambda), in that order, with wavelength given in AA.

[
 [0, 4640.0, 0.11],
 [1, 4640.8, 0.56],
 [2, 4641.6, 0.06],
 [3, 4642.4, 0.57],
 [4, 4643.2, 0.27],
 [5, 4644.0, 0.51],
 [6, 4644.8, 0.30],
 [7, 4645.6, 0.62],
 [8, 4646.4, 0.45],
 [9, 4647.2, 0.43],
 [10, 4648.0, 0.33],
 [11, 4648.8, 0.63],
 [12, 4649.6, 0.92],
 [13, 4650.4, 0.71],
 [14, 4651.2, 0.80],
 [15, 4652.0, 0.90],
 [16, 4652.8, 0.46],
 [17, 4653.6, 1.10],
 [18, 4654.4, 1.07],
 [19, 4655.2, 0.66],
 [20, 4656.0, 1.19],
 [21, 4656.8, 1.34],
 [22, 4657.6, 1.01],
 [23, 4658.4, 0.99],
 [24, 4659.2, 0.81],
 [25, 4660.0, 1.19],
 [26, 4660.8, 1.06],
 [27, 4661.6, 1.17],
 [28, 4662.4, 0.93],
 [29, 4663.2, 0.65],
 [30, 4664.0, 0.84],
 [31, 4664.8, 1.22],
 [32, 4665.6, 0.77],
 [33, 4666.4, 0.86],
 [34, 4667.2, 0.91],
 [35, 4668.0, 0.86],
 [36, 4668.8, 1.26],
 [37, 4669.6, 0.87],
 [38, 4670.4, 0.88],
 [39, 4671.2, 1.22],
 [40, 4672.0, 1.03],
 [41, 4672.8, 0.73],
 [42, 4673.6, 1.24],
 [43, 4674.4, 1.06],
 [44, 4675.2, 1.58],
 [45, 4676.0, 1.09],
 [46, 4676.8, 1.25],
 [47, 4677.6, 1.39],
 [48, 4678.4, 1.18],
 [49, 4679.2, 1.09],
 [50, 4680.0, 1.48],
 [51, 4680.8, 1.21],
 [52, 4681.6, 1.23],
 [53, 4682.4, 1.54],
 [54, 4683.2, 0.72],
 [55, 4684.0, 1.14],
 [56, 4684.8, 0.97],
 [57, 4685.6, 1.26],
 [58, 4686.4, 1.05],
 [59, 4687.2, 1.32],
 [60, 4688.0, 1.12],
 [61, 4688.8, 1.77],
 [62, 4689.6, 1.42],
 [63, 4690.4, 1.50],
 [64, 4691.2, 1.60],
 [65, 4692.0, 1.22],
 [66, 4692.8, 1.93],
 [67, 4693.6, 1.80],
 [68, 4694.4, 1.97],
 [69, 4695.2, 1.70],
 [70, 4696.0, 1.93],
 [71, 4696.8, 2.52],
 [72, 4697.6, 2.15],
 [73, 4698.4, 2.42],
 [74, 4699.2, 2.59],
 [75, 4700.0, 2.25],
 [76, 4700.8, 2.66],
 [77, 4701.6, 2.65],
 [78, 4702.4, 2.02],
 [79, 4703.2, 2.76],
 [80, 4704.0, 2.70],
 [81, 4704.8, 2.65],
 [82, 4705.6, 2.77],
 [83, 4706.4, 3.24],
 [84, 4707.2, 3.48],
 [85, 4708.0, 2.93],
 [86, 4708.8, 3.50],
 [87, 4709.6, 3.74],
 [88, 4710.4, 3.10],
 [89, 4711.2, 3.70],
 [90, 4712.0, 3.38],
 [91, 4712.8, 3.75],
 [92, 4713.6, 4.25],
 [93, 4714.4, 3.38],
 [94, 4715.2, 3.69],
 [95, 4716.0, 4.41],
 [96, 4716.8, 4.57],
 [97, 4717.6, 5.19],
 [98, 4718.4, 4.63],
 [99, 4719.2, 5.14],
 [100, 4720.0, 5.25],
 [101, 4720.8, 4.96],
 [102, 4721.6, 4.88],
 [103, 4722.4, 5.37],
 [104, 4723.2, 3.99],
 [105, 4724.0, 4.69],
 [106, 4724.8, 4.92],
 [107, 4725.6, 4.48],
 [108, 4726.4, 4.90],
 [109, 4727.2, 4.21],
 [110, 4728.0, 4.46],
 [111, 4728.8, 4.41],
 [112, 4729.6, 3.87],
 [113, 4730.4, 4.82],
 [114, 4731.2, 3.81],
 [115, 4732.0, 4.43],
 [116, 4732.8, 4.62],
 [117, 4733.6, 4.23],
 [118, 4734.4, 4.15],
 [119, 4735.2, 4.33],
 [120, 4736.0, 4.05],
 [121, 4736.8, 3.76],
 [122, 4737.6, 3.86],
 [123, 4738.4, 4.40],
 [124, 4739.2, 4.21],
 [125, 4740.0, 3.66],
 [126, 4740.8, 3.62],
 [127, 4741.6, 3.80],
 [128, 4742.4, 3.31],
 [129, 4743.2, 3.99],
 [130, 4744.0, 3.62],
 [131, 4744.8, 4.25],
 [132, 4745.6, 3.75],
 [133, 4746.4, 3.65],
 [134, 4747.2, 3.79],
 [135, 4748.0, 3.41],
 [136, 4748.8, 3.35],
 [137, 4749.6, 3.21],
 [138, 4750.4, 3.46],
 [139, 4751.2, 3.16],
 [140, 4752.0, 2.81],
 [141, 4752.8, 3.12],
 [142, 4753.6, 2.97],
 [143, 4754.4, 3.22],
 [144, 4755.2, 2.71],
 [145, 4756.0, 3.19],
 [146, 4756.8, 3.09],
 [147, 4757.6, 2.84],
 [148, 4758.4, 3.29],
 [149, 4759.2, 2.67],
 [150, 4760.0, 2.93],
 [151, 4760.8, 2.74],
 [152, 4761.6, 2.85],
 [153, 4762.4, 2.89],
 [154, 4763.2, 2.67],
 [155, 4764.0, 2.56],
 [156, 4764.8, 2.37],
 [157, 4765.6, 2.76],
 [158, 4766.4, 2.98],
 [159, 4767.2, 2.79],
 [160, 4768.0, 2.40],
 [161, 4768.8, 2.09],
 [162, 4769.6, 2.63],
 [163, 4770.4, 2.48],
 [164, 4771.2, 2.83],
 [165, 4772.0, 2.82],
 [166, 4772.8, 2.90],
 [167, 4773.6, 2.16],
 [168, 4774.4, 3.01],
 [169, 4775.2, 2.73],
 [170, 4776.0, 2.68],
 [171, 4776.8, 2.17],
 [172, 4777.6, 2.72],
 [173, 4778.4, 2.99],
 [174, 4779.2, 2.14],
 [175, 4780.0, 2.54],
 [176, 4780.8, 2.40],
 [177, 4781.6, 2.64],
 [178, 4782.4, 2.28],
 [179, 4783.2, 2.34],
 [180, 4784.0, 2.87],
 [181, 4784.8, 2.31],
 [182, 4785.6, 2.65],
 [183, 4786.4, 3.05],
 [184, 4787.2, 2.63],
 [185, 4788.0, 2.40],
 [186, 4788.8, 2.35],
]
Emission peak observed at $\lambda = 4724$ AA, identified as C IV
